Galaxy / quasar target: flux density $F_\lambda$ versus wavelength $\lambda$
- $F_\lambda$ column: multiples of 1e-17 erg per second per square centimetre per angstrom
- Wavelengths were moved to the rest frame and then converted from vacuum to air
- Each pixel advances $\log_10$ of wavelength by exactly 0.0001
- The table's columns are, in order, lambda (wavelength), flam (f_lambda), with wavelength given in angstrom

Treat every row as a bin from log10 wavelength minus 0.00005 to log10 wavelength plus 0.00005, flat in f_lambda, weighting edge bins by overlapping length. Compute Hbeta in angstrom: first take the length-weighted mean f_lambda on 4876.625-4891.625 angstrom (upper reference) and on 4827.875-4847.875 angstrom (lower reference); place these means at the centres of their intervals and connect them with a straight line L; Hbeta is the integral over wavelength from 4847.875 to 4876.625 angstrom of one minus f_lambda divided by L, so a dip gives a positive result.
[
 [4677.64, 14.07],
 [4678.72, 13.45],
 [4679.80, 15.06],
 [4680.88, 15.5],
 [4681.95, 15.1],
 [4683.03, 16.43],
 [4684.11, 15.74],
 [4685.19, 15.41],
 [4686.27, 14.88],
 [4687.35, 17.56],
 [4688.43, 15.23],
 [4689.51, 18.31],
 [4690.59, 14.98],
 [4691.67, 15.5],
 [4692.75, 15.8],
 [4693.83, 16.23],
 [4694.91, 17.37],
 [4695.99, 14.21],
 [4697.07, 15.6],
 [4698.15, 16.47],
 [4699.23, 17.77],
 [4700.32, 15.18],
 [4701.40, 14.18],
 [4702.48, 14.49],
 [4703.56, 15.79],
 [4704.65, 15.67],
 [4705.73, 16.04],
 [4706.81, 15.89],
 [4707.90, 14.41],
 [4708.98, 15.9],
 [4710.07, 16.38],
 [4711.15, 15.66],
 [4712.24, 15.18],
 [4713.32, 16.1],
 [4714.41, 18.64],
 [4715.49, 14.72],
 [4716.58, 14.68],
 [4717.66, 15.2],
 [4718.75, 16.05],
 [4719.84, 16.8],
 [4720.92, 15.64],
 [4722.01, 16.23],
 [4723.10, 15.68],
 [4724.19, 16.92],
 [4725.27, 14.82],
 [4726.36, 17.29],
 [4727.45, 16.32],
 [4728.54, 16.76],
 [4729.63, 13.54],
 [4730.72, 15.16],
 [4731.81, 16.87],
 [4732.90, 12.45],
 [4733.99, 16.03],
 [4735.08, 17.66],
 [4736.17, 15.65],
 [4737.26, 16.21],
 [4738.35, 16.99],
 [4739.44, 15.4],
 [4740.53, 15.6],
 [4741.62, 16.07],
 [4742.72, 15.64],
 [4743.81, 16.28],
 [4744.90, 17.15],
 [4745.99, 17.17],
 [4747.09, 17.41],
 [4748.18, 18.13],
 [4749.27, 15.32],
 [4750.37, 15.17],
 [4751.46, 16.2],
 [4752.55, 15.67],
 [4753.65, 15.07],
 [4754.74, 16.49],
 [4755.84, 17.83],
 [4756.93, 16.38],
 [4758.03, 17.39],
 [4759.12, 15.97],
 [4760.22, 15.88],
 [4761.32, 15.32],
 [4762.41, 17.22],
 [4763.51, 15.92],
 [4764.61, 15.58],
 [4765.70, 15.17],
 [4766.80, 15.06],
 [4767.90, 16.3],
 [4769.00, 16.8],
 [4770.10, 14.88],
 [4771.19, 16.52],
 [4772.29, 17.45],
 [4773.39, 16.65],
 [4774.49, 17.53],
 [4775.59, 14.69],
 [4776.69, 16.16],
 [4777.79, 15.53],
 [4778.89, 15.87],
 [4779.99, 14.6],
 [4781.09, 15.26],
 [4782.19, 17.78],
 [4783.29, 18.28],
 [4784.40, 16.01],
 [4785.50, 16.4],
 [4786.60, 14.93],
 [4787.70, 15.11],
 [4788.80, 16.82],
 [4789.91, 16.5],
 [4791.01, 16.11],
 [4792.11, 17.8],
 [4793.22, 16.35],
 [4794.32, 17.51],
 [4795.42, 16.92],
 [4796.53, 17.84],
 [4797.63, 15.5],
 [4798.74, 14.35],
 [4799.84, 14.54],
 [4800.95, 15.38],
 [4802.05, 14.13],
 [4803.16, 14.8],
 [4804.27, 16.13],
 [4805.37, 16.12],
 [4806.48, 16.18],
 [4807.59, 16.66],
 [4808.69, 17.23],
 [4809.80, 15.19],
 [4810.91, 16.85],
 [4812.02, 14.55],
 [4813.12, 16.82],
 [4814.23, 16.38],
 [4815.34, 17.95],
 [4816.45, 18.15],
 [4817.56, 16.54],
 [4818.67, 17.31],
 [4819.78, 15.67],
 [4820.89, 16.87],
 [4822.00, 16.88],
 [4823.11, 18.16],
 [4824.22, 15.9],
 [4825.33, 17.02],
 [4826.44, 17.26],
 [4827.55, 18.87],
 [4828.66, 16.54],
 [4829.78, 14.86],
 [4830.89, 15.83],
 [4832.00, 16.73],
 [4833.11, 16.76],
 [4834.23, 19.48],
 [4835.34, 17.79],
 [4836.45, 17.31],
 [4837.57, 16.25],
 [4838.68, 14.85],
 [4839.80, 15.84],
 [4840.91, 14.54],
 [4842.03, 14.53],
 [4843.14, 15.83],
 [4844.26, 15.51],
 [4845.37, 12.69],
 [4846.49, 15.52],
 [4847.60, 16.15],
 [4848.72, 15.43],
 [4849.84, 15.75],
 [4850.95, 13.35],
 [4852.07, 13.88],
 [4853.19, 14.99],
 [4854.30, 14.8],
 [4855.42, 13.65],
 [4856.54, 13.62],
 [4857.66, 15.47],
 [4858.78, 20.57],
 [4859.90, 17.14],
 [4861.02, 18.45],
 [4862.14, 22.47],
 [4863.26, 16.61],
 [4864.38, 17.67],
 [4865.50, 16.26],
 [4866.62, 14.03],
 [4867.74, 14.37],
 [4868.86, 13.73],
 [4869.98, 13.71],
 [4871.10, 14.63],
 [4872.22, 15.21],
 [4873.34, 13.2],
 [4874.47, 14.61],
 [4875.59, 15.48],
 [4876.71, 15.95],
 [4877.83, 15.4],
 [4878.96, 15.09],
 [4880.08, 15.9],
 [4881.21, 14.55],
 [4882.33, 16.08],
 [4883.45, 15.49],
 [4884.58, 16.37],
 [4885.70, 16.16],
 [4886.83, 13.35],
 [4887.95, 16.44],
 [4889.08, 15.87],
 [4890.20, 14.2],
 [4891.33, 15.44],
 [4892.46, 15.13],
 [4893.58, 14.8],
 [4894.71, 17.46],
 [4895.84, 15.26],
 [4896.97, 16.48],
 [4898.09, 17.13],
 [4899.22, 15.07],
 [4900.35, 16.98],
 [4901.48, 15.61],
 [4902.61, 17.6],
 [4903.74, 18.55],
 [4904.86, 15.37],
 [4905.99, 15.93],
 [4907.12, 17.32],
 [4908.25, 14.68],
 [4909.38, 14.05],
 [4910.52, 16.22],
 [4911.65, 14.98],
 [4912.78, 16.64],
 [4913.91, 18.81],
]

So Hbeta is 0.2 angstrom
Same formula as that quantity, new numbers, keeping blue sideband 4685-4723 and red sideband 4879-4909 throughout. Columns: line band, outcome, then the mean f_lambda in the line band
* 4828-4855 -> 0.4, 15.6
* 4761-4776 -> -0.2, 16.1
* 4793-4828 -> -1.3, 16.4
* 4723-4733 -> 0.1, 15.7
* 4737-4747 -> -0.3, 16.3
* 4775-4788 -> 0.0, 15.9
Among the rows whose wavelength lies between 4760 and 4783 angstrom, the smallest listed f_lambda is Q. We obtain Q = 14.6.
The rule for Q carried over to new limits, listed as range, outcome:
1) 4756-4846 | 12.69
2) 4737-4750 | 15.32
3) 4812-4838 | 14.55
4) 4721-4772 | 12.45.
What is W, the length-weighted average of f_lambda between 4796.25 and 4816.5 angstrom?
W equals 16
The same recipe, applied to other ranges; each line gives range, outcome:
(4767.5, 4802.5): 16.1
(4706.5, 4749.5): 16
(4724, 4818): 16.2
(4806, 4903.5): 16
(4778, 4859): 16.1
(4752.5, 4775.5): 16.2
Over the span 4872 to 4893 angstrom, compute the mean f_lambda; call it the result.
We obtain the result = 15.3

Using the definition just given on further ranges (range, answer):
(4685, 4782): 16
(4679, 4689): 15.6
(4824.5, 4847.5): 16.2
